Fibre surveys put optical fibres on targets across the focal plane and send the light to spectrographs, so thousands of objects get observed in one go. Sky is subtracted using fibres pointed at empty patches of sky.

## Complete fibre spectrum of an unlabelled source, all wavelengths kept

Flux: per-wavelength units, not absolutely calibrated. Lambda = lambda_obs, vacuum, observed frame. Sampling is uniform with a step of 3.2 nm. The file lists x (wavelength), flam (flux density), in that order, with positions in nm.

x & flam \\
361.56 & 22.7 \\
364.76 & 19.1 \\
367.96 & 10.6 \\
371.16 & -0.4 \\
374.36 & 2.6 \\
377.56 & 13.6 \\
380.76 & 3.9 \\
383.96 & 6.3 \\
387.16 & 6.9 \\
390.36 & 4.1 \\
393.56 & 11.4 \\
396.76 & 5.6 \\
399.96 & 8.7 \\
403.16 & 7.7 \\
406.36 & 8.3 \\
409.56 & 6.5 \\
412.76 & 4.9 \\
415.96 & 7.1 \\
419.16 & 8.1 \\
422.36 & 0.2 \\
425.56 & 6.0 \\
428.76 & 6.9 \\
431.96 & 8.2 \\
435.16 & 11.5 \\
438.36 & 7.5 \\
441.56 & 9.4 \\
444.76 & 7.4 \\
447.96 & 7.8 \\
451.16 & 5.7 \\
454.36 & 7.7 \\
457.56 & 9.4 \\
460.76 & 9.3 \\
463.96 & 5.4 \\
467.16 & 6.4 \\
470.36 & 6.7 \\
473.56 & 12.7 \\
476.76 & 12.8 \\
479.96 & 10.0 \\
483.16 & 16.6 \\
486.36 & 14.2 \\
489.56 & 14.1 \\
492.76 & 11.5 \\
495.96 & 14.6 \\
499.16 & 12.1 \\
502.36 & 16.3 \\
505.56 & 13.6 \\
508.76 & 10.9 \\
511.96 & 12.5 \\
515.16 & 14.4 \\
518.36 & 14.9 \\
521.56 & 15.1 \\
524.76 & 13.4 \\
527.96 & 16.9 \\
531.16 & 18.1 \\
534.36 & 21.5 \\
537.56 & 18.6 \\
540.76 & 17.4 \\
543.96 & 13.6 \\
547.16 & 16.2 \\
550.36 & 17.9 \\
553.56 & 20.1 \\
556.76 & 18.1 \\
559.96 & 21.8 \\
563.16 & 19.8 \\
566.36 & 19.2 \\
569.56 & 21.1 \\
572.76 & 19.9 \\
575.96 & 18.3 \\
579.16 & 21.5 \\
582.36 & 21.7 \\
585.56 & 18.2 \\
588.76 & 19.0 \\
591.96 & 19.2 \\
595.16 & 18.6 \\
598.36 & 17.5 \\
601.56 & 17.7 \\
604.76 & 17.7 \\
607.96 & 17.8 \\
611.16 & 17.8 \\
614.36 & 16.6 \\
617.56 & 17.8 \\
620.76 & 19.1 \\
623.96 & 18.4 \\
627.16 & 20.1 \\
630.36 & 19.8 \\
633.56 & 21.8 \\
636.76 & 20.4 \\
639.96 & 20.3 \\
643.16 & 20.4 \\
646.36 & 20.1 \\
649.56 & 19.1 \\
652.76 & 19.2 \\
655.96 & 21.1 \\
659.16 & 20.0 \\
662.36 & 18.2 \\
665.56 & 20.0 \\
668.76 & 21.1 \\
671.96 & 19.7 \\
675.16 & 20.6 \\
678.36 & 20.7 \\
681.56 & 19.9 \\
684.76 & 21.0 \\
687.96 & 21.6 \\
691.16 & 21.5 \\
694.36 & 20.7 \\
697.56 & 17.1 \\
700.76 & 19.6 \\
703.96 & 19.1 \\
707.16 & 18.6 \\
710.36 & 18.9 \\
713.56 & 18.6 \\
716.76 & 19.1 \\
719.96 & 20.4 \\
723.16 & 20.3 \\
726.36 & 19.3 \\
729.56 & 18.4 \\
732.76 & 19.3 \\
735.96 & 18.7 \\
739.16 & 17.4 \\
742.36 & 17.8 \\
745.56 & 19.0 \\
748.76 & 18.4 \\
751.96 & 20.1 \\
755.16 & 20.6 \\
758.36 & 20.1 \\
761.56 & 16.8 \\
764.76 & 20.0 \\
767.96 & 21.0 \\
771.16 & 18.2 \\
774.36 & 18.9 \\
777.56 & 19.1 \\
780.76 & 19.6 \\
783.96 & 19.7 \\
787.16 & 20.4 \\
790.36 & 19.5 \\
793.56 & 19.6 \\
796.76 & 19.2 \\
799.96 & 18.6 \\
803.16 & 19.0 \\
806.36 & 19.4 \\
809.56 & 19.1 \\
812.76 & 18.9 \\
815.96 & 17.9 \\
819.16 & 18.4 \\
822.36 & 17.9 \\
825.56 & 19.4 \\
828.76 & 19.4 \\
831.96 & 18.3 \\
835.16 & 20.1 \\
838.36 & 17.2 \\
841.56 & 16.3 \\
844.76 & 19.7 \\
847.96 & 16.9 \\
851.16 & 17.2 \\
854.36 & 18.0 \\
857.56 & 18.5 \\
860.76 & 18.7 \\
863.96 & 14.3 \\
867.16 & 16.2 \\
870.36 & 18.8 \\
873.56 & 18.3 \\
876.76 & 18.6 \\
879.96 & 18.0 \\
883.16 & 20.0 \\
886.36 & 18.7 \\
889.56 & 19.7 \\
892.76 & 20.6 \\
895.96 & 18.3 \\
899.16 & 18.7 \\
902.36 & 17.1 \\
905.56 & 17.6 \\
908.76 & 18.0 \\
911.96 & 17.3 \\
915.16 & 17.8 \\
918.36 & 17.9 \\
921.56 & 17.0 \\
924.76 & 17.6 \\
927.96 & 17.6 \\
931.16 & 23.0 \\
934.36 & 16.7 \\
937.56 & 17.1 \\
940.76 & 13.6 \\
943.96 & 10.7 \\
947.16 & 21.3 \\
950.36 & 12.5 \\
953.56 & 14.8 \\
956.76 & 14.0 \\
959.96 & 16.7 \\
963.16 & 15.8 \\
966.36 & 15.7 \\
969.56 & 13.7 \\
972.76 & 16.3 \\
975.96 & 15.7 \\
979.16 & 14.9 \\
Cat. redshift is 0.184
